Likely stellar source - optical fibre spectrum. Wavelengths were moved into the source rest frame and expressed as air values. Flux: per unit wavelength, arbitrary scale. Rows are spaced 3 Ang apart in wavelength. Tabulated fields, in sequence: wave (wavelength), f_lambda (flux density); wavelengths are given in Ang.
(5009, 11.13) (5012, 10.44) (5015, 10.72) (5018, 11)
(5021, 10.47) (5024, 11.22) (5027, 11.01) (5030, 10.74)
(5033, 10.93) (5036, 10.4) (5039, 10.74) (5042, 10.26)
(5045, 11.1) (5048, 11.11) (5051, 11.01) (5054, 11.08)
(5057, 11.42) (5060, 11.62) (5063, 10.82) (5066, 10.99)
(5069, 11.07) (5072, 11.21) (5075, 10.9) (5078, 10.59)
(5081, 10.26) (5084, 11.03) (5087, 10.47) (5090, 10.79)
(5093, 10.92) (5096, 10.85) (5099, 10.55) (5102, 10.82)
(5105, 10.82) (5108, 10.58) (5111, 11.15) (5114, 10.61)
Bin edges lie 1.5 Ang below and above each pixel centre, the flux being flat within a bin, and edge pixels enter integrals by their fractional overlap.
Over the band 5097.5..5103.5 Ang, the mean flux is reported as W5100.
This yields 10.7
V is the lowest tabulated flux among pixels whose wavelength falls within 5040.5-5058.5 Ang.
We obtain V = 10.26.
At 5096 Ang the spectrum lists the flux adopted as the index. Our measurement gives 10.85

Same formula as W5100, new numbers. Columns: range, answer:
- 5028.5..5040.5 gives 10.7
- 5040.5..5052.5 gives 10.9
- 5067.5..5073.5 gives 11.1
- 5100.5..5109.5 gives 10.7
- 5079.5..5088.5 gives 10.6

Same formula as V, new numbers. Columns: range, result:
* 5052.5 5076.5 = 10.82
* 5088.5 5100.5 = 10.55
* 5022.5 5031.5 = 10.74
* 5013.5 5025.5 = 10.47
